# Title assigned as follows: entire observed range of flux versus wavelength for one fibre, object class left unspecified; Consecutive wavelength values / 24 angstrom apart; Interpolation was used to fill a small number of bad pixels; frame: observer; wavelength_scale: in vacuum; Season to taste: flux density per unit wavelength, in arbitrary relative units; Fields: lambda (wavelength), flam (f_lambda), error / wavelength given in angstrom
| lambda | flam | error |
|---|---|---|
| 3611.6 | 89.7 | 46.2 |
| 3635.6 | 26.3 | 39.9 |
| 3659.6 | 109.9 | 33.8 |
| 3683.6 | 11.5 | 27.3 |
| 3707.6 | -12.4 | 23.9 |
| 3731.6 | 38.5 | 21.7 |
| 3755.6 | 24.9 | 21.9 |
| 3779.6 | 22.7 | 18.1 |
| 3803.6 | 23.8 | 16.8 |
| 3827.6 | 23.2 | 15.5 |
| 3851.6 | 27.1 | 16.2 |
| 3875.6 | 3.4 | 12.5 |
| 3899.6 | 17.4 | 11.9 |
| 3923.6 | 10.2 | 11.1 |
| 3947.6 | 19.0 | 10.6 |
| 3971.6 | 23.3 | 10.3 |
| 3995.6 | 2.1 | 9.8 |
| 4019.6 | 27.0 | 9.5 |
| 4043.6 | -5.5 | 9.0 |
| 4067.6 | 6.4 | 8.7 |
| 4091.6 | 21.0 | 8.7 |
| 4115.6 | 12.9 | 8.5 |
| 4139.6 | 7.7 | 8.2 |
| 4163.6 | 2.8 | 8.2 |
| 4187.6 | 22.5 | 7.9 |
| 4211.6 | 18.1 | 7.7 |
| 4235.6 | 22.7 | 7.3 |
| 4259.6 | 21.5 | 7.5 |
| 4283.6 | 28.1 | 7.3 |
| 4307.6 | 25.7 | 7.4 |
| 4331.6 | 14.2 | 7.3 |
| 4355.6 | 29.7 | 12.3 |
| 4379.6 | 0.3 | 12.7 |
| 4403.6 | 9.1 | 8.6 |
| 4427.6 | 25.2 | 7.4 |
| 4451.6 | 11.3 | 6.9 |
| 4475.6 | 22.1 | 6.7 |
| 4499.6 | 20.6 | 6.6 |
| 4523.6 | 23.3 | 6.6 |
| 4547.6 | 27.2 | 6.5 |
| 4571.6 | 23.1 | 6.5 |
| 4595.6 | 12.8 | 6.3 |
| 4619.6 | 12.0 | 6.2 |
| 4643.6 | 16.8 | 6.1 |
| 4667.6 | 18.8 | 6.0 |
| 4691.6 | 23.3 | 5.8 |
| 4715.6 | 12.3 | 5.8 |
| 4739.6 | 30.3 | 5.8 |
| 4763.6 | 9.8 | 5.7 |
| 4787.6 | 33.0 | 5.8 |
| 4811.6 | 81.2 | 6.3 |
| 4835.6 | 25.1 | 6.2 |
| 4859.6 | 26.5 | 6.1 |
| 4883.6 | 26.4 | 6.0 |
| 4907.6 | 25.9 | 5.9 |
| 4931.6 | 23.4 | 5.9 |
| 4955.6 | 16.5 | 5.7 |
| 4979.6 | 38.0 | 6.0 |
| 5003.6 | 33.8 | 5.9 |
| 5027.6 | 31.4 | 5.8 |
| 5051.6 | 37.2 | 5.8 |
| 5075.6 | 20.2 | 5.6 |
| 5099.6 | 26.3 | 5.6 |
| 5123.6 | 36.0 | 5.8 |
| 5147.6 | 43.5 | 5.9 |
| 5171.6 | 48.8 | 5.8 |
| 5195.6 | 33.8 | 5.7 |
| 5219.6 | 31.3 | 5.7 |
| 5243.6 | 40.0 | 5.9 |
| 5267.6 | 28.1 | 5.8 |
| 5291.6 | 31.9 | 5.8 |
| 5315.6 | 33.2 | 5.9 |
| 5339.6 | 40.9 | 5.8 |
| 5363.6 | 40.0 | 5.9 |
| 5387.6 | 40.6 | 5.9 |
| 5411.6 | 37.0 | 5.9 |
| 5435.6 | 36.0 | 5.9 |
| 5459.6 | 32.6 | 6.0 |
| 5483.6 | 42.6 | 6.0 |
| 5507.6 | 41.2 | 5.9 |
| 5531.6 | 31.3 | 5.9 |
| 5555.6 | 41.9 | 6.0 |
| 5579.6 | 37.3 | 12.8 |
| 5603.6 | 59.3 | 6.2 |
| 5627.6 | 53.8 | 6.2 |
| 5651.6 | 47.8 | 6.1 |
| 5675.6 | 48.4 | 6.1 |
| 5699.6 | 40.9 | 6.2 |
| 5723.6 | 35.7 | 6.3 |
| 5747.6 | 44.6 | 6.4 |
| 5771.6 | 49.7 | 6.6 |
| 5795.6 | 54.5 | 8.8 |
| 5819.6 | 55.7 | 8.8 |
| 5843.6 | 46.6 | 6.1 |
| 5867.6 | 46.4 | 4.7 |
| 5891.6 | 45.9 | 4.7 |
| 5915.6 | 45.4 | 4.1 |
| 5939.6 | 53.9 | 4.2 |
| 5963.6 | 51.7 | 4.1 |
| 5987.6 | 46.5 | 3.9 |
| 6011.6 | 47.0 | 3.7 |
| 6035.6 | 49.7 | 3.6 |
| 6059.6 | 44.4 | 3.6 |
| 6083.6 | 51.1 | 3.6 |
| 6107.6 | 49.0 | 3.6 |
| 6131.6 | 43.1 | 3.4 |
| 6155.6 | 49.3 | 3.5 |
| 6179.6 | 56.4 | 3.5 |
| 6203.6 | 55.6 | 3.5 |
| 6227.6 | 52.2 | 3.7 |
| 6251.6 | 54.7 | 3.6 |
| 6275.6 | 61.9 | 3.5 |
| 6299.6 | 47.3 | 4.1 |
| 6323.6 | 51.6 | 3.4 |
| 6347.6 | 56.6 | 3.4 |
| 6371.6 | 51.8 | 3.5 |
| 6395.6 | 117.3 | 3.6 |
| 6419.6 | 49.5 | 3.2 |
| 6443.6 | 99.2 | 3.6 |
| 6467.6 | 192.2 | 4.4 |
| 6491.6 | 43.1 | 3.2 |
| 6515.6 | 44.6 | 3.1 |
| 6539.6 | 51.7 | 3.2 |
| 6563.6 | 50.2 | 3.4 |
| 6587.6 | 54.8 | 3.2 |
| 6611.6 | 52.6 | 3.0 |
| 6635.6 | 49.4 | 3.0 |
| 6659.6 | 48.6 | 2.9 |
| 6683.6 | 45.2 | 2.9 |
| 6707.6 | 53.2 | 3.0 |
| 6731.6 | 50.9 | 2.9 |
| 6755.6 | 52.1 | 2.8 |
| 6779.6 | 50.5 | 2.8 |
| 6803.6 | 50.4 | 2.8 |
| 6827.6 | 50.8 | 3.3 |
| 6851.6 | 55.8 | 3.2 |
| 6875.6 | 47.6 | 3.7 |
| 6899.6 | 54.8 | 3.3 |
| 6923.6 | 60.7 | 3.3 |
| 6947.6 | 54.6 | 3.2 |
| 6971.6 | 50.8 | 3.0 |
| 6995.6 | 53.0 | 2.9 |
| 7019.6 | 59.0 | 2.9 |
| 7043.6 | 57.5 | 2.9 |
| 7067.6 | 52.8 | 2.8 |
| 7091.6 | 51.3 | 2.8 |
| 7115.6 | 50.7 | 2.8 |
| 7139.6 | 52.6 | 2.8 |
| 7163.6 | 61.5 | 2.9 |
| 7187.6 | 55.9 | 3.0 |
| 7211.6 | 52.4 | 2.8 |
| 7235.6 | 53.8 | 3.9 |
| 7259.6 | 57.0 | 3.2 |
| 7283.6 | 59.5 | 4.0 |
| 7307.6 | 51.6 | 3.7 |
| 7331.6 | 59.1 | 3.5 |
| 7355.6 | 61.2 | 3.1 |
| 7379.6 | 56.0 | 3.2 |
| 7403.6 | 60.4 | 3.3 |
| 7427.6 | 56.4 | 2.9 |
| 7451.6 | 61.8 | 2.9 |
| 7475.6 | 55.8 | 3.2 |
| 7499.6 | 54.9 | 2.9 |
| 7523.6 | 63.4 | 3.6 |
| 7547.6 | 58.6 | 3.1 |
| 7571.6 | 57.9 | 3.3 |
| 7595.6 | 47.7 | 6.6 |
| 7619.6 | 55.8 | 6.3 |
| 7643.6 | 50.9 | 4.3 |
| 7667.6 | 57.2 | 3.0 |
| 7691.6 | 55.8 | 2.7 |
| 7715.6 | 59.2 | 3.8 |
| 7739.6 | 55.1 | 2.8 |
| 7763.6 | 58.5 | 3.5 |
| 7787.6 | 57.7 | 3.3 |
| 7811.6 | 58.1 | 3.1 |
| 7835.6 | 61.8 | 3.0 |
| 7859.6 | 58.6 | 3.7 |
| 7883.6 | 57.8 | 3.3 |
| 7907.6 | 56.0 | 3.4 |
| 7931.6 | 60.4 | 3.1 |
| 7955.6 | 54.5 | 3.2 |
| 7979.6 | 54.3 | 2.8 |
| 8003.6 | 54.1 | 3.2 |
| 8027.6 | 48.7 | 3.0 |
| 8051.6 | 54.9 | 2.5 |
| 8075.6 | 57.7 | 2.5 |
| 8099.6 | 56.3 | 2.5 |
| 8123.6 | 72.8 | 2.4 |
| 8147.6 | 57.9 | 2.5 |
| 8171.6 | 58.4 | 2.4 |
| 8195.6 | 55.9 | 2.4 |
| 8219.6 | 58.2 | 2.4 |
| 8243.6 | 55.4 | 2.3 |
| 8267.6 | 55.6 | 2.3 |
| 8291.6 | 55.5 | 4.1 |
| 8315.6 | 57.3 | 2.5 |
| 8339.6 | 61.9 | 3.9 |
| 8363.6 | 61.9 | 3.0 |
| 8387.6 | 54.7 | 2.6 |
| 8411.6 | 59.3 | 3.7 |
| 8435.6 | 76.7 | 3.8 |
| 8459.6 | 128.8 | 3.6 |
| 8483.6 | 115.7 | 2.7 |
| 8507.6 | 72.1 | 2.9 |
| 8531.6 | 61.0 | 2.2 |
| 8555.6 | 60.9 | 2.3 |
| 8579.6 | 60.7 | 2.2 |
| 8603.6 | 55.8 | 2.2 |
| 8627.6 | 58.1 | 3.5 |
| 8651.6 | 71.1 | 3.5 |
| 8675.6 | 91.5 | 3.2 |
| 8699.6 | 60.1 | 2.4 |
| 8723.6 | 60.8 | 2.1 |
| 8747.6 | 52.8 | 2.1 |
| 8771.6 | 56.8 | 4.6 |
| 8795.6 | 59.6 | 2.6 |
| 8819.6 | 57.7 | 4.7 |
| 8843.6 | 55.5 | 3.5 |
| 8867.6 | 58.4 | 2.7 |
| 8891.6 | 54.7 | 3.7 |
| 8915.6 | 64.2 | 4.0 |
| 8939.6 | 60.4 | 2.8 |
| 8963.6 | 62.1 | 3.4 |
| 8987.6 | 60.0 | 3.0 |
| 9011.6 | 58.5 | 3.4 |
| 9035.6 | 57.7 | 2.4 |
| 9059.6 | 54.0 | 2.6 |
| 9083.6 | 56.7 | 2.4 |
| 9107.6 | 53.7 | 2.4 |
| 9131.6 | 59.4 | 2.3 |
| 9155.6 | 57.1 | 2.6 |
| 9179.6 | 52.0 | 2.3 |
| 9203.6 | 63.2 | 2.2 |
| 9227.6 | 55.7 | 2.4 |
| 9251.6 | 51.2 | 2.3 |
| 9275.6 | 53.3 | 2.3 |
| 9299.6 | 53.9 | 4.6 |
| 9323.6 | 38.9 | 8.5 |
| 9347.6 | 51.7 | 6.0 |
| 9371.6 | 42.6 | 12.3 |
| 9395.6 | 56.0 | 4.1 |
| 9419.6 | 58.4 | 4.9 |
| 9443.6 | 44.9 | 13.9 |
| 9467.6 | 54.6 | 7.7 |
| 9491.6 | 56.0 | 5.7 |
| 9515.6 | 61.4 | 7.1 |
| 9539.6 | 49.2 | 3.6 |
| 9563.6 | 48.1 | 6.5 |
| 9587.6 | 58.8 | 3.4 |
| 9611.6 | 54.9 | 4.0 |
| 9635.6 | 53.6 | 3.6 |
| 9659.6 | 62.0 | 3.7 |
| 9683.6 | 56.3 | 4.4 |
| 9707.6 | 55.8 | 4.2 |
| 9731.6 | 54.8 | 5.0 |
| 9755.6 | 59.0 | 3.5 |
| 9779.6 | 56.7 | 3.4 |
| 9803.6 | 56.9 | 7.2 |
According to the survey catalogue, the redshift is 0.289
